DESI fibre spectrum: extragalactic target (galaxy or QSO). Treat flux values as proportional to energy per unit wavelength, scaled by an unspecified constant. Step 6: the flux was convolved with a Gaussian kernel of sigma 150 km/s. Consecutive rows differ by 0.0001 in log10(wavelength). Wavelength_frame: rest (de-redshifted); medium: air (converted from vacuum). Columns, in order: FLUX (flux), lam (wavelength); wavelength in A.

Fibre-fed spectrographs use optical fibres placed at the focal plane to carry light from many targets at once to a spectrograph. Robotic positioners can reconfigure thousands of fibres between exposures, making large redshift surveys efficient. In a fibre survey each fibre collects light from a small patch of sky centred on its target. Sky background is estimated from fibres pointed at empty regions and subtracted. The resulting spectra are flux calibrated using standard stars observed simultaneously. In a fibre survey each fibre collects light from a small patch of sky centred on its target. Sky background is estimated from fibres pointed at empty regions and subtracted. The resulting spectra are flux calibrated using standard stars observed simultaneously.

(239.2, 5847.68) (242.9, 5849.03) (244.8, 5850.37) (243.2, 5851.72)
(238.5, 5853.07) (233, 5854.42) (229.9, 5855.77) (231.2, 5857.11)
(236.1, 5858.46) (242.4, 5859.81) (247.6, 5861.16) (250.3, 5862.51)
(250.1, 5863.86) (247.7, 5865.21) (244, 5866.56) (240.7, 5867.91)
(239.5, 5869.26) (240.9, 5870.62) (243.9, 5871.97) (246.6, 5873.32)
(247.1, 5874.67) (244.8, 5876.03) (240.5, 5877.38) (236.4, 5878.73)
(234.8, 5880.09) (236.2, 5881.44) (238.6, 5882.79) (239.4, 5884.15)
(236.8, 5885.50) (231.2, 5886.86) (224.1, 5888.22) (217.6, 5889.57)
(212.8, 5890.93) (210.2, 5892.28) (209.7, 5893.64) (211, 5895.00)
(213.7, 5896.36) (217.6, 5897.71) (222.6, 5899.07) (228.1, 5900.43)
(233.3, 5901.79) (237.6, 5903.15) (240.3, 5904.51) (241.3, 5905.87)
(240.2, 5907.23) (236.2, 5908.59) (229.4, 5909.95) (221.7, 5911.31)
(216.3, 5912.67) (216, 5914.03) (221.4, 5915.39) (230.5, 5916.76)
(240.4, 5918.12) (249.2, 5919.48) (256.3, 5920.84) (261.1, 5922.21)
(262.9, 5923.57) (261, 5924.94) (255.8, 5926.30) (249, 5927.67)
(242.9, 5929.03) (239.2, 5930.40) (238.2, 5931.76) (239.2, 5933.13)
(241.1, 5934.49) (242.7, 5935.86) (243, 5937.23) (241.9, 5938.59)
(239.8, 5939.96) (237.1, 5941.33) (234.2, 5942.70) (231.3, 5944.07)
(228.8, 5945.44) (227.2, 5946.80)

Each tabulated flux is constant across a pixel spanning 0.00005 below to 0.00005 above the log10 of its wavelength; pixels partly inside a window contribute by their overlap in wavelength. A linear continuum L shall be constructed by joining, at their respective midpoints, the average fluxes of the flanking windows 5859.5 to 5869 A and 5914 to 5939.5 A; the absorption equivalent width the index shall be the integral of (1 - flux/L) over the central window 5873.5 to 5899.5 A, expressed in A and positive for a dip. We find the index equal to 1.8 A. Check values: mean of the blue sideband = 246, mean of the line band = 228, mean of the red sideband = 244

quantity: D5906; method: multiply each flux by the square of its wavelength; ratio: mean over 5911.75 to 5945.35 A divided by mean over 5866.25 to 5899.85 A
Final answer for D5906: 1.06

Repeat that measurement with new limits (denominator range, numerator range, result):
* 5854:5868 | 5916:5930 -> 1.06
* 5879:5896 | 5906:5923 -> 1.06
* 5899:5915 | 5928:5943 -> 1.05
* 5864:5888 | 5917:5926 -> 1.07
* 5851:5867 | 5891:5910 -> 0.95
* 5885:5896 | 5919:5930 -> 1.18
